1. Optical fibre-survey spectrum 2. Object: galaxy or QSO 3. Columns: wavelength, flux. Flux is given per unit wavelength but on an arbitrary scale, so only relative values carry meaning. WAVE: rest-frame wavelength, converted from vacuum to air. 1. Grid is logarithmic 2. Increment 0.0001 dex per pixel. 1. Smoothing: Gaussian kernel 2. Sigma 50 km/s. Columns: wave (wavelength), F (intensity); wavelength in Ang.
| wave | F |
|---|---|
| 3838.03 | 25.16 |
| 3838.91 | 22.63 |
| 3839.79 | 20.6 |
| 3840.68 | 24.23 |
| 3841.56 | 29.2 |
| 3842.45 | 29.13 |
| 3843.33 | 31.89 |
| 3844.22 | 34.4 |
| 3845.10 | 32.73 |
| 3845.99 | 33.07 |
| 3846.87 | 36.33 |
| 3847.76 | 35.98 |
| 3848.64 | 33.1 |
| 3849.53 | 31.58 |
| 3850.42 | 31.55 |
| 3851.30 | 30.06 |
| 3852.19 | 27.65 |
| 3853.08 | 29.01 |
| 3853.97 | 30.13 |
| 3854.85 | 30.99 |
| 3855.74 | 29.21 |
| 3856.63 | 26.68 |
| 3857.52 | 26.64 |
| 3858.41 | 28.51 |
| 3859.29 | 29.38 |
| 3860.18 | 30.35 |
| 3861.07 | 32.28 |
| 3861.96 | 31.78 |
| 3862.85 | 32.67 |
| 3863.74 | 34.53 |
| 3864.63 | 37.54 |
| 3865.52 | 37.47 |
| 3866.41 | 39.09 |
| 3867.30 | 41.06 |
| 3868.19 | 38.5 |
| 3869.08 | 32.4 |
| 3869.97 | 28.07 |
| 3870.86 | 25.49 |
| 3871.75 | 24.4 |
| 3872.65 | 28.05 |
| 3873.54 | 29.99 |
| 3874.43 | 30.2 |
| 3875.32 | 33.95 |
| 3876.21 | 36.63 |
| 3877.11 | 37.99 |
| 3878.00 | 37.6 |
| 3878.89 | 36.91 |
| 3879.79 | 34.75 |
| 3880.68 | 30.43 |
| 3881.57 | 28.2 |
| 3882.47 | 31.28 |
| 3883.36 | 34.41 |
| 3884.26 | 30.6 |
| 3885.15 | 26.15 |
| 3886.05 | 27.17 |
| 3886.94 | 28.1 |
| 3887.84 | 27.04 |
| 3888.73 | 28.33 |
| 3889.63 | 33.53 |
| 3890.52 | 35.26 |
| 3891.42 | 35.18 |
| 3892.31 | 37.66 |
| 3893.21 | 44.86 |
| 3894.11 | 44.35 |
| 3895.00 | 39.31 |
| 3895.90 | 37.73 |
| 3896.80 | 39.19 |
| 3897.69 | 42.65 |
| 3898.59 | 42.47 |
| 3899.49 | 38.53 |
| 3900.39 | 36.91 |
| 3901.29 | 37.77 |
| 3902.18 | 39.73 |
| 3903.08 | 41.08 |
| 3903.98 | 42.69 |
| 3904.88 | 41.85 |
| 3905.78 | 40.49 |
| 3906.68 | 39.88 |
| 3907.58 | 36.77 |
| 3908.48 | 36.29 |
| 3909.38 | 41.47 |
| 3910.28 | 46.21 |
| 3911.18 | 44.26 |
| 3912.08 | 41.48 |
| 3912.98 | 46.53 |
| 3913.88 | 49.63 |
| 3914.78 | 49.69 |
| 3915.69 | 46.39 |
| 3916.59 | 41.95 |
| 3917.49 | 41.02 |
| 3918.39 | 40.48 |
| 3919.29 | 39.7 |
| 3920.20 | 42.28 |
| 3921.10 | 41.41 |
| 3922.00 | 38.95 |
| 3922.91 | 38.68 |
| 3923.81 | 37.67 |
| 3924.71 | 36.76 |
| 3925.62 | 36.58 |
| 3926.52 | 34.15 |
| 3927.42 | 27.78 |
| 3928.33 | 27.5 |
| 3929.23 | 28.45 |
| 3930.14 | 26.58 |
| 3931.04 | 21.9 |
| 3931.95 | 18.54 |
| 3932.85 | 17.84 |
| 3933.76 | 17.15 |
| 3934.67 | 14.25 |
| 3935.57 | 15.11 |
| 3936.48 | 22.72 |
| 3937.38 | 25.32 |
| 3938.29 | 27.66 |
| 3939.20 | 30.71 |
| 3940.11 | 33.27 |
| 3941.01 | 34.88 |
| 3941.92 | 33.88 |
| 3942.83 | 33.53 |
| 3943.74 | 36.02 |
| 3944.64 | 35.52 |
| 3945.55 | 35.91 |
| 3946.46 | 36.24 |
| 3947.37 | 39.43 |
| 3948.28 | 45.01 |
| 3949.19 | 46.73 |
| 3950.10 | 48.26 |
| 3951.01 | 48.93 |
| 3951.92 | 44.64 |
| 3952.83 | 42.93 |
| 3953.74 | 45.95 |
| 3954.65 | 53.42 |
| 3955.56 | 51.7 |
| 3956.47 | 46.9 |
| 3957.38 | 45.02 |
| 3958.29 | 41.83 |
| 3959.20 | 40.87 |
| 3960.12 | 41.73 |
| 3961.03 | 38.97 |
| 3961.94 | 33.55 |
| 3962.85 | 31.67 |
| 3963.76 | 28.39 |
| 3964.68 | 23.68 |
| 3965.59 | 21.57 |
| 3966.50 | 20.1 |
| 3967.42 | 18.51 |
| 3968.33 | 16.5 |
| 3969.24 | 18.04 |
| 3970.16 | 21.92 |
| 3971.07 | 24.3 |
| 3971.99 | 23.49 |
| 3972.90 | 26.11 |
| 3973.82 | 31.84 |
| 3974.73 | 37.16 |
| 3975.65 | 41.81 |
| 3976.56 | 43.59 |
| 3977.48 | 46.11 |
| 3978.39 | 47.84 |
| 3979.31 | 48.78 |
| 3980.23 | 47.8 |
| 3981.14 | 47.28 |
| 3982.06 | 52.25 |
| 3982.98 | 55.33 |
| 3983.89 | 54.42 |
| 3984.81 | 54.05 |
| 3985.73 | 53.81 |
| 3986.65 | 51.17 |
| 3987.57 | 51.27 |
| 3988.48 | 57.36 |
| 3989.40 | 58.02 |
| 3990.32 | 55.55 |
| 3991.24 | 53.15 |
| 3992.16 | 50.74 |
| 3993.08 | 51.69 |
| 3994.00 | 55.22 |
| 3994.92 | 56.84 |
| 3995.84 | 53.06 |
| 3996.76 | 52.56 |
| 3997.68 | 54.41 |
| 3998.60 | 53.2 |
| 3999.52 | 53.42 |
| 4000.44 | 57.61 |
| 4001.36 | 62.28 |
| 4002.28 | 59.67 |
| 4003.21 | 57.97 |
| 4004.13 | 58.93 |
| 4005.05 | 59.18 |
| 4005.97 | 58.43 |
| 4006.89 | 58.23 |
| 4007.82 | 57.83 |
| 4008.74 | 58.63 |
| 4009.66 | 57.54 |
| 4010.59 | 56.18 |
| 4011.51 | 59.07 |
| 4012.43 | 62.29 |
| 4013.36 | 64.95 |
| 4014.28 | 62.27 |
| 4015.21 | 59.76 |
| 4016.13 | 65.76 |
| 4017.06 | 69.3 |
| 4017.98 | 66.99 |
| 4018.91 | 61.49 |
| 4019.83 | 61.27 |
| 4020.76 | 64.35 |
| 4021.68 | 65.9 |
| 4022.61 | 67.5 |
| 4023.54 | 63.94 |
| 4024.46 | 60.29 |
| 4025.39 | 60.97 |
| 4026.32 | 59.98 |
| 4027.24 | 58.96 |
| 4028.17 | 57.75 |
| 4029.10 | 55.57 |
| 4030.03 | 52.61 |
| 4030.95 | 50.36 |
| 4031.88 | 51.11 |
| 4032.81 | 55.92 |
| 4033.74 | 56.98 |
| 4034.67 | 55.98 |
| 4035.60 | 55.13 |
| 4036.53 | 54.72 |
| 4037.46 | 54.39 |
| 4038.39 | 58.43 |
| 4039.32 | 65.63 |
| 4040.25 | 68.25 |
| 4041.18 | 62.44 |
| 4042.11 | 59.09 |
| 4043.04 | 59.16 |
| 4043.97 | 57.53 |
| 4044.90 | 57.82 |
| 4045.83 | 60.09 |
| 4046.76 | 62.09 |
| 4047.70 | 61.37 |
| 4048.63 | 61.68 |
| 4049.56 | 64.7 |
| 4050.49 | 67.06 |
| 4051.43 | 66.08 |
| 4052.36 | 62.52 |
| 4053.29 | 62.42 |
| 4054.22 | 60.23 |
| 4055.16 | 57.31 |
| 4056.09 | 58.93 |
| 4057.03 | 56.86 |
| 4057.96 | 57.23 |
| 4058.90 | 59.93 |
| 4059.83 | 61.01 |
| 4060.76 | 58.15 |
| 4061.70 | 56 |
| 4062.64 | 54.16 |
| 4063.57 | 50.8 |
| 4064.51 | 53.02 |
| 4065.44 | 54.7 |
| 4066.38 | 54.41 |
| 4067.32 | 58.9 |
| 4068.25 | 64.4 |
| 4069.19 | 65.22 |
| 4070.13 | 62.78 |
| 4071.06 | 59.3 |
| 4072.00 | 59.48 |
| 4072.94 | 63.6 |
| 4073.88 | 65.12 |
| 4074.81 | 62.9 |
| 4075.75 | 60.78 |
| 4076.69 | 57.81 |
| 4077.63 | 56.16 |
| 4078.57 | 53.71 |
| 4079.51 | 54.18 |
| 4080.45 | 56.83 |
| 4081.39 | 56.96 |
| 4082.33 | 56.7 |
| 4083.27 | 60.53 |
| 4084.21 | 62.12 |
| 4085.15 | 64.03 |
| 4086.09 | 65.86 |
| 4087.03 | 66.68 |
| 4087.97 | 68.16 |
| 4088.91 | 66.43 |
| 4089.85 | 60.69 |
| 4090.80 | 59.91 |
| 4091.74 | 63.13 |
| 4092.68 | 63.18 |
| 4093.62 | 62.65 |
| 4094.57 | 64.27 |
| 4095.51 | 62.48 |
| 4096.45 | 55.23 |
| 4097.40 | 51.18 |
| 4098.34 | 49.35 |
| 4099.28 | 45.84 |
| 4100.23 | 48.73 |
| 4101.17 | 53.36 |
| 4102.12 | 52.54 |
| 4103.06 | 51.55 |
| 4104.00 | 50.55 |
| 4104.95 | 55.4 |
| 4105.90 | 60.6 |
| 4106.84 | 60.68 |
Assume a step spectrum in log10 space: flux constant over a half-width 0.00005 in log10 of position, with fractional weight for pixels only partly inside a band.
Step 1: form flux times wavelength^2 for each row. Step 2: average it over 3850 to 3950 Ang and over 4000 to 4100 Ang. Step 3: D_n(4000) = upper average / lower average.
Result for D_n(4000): 1.87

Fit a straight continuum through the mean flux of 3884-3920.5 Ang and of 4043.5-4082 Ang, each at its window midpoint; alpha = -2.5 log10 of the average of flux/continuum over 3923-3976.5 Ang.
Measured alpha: 0.35 mag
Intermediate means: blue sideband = 39.1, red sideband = 59.4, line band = 32.7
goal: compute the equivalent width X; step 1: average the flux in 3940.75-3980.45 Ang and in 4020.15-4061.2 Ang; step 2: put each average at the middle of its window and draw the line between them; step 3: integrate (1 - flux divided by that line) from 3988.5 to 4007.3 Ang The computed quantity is -3.4 Ang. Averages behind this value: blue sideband 36.8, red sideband 59.7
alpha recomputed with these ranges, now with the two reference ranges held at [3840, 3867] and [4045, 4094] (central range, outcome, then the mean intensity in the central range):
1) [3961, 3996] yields 0.18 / 41.1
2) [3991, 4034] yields -0.11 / 58.6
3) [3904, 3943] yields 0.17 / 34.7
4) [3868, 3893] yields 0.11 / 31.8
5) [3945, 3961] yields 0.01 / 44.2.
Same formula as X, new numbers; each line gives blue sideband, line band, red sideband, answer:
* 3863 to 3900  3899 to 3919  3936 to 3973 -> -4.3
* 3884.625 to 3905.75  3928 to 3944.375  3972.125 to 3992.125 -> 6.3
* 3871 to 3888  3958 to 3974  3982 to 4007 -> 7.0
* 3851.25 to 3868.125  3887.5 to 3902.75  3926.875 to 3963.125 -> -2.1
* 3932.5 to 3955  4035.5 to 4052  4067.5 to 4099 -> -2.4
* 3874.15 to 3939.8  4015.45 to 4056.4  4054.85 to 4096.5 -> -4.9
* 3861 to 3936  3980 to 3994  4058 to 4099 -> -1.8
